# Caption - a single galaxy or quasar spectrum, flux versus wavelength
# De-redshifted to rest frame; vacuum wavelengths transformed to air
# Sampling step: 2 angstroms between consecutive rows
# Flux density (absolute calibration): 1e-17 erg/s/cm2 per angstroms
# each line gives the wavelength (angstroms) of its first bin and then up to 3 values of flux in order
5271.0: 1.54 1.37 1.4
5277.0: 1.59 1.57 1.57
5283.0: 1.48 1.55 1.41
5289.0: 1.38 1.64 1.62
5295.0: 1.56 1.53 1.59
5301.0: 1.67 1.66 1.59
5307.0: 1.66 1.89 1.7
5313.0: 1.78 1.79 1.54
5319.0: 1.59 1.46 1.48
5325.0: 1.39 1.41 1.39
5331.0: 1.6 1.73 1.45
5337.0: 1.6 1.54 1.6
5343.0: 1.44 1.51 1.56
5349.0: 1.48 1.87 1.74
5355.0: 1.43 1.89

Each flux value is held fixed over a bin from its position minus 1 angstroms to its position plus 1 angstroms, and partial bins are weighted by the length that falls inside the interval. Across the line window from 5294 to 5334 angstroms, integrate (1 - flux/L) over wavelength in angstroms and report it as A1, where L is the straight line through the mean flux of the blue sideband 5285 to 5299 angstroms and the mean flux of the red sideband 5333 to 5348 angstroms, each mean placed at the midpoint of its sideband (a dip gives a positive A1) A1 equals -1.7 angstroms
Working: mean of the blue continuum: 1.53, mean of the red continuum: 1.54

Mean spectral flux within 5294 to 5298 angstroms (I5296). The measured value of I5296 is 1.54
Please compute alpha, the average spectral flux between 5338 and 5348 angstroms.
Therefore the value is 1.53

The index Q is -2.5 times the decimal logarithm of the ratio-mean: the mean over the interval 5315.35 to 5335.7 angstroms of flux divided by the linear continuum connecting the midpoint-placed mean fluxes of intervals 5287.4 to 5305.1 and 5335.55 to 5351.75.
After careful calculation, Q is 0.04 mag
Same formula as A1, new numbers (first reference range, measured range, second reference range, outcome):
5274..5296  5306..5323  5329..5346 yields -1.40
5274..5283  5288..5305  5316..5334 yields -0.69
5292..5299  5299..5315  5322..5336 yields -1.66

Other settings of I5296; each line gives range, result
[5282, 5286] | 1.52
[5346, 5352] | 1.64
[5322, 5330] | 1.42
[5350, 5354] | 1.81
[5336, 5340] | 1.57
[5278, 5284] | 1.54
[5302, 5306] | 1.62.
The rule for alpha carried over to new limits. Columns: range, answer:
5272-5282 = 1.5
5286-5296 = 1.52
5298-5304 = 1.64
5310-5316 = 1.76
